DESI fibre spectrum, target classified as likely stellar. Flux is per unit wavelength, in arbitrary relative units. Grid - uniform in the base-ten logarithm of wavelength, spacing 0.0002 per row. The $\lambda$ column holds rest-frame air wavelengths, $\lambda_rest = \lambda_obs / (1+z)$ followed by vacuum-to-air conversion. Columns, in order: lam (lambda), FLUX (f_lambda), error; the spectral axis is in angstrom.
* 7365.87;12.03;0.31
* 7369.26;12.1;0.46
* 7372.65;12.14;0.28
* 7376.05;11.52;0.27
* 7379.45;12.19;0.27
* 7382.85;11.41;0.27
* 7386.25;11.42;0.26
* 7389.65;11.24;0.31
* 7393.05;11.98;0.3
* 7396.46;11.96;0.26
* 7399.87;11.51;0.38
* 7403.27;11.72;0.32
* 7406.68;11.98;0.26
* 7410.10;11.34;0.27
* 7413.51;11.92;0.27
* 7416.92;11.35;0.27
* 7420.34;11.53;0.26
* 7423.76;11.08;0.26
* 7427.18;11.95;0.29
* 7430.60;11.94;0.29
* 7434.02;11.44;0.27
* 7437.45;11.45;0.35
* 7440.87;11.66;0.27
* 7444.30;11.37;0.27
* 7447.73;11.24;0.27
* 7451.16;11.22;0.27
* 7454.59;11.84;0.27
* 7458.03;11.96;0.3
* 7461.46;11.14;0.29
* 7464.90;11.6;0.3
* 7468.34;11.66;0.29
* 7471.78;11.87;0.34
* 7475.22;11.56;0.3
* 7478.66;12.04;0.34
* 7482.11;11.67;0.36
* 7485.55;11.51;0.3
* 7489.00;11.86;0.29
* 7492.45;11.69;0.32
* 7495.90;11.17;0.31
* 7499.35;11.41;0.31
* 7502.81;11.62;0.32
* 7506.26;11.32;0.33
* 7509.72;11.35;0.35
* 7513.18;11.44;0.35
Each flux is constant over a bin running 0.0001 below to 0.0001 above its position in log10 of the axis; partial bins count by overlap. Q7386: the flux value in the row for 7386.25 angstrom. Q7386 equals 11.42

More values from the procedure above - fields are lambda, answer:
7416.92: 11.35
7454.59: 11.84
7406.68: 11.98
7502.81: 11.62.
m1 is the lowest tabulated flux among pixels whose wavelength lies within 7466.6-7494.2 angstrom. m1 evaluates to 11.51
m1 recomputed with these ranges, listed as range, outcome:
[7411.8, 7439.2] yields 11.08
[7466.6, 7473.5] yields 11.66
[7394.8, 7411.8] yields 11.34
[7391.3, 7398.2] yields 11.96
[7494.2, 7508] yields 11.17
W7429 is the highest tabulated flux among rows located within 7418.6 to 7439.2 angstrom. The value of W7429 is 11.95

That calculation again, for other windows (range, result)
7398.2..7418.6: 11.98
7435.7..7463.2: 11.96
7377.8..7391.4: 12.19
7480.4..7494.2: 11.86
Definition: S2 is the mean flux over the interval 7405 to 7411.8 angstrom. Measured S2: 11.6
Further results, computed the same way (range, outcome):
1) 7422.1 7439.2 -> 11.6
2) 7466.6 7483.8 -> 11.8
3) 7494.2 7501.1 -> 11.3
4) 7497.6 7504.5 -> 11.5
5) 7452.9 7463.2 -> 11.6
